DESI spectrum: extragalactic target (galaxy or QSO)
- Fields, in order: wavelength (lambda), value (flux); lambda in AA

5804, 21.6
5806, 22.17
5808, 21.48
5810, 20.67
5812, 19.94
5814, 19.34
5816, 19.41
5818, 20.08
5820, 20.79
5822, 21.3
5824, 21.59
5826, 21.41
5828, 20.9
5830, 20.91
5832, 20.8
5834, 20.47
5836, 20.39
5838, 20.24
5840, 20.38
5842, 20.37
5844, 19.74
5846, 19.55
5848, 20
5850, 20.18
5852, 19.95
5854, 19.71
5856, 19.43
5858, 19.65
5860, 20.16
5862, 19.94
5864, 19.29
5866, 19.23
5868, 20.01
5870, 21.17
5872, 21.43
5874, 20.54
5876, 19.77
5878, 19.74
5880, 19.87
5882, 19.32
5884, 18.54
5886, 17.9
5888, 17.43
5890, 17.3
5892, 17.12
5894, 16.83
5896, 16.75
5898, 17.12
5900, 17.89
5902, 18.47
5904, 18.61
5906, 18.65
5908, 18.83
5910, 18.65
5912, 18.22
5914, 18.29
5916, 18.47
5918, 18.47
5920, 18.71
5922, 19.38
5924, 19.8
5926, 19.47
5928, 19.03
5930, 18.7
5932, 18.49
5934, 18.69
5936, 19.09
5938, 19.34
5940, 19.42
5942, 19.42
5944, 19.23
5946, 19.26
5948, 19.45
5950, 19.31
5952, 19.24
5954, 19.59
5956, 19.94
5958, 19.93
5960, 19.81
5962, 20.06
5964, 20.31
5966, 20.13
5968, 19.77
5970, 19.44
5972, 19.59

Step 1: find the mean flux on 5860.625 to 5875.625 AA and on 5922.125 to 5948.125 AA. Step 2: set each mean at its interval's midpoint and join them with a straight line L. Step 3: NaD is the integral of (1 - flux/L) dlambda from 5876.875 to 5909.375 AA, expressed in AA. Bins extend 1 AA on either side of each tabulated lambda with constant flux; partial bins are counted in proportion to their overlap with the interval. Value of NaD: 2.7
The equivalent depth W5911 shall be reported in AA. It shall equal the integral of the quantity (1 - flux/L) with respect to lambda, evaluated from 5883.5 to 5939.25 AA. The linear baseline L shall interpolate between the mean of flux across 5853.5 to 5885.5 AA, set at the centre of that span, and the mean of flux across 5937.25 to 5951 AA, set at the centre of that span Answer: 3.4 AA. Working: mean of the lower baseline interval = 19.8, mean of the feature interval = 18.4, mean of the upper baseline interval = 19.3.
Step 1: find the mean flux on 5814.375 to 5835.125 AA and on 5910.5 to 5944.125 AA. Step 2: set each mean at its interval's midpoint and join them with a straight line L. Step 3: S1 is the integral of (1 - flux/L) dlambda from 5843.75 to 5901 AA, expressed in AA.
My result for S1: 2.2 AA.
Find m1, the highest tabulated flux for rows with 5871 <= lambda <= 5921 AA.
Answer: 21.43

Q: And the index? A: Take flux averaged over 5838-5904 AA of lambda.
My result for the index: 19.2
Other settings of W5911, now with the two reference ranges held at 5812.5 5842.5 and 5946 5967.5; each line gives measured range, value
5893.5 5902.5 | 1.22 AA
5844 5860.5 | 0.47 AA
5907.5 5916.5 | 0.70 AA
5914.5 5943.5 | 1.31 AA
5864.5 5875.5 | -0.06 AA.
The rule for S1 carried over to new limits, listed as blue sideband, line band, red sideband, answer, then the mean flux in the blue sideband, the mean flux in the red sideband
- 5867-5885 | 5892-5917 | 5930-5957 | 2.1 AA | 20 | 19.2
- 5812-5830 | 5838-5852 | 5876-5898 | -0.3 AA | 20.6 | 18.1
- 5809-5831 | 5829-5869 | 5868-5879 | 1.0 AA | 20.6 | 20.5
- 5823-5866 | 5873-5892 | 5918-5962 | 1.0 AA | 20.2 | 19.3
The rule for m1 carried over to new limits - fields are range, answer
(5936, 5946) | 19.42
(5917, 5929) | 19.8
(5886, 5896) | 17.9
